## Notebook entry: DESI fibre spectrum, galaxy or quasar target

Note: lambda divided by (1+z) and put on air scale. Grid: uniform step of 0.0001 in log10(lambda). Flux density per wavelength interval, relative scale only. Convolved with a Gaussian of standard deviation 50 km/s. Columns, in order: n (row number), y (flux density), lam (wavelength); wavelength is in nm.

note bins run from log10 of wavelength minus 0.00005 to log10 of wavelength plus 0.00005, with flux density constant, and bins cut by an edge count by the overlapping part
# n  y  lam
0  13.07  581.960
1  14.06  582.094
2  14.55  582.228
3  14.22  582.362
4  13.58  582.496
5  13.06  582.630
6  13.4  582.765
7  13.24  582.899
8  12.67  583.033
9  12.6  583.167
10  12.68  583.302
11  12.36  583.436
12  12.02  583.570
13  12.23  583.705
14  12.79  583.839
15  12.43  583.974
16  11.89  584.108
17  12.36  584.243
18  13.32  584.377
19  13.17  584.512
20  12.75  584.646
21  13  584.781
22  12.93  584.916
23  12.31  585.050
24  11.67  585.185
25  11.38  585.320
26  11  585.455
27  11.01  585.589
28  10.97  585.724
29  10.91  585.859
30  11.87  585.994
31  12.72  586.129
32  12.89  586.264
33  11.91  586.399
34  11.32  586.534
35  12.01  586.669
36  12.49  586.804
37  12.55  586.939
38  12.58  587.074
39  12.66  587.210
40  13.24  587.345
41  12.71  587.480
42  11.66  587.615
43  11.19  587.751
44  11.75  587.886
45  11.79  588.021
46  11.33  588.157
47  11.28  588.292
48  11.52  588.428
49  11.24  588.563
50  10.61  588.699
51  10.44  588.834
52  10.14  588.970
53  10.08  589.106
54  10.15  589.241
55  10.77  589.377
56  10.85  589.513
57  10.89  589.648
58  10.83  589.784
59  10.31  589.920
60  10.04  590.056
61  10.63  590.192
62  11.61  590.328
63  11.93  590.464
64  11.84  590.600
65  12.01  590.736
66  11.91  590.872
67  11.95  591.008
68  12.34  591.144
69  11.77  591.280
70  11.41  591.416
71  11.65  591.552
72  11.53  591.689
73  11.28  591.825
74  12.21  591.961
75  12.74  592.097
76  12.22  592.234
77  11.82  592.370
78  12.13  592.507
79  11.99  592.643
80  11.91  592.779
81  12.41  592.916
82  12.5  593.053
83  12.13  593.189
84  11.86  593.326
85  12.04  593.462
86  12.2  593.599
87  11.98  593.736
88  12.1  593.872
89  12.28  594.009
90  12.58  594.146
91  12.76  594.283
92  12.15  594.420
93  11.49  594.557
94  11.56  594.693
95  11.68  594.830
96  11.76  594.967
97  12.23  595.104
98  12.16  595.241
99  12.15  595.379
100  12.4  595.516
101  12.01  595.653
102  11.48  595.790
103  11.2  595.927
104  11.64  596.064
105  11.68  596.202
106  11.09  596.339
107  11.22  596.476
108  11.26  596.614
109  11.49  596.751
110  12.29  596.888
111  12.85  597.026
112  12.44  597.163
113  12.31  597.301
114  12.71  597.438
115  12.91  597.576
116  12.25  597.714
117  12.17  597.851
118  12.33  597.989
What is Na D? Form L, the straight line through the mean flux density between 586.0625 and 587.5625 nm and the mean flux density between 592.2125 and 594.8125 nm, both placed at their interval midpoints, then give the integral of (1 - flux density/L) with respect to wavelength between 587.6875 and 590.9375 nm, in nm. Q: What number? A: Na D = 0.337 nm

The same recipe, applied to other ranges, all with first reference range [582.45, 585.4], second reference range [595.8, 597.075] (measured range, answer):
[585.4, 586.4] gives 0.06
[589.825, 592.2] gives 0.09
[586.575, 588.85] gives 0.08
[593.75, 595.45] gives -0.05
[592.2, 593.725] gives -0.03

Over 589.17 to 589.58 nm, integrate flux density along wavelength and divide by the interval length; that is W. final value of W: 10.6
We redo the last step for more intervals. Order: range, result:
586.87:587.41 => 12.7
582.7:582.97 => 13.3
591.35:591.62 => 11.5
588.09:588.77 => 11.2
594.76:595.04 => 11.7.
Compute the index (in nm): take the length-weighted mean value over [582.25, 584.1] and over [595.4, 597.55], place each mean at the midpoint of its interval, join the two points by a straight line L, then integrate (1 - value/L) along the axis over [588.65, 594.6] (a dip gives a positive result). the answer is 0.31 nm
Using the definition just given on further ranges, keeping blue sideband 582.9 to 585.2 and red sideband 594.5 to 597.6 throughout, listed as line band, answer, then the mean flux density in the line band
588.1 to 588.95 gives 0.091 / 11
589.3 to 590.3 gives 0.131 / 10.6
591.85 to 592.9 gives -0.001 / 12.1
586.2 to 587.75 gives 0.013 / 12.3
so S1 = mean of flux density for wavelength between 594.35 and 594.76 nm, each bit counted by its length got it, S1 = 11.8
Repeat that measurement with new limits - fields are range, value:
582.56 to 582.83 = 13.2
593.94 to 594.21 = 12.4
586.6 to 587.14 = 12.4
